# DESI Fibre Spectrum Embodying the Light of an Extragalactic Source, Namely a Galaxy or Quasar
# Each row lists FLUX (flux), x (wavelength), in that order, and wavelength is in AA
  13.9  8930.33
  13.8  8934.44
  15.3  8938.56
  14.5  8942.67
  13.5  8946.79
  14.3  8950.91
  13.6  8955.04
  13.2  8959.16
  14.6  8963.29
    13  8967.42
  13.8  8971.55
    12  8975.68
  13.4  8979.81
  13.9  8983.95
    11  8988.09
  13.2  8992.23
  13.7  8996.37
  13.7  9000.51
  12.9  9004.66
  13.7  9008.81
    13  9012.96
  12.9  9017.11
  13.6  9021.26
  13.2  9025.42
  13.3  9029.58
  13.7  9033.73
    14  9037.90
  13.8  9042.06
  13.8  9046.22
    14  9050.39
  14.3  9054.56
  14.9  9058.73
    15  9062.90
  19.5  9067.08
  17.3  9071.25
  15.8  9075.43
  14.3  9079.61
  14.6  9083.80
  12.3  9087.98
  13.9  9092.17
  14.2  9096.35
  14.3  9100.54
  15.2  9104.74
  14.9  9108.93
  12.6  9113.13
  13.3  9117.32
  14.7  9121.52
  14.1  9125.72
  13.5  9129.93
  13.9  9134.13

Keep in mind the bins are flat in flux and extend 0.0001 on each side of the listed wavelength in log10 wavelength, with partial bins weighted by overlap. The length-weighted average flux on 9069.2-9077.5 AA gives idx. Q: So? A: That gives 16.5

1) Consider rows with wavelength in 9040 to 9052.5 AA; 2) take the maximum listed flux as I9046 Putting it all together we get 14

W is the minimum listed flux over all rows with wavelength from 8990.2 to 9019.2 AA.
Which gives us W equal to 12.9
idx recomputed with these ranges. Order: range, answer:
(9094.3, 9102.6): 14.3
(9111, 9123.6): 13.5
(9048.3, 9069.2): 15.5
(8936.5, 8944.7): 14.9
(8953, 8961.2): 13.4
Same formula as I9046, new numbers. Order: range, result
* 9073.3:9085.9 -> 15.8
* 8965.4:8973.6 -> 13.8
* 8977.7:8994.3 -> 13.9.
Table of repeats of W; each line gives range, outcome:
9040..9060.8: 13.8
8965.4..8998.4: 11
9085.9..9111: 12.3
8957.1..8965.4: 13.2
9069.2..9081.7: 14.3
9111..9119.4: 12.6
